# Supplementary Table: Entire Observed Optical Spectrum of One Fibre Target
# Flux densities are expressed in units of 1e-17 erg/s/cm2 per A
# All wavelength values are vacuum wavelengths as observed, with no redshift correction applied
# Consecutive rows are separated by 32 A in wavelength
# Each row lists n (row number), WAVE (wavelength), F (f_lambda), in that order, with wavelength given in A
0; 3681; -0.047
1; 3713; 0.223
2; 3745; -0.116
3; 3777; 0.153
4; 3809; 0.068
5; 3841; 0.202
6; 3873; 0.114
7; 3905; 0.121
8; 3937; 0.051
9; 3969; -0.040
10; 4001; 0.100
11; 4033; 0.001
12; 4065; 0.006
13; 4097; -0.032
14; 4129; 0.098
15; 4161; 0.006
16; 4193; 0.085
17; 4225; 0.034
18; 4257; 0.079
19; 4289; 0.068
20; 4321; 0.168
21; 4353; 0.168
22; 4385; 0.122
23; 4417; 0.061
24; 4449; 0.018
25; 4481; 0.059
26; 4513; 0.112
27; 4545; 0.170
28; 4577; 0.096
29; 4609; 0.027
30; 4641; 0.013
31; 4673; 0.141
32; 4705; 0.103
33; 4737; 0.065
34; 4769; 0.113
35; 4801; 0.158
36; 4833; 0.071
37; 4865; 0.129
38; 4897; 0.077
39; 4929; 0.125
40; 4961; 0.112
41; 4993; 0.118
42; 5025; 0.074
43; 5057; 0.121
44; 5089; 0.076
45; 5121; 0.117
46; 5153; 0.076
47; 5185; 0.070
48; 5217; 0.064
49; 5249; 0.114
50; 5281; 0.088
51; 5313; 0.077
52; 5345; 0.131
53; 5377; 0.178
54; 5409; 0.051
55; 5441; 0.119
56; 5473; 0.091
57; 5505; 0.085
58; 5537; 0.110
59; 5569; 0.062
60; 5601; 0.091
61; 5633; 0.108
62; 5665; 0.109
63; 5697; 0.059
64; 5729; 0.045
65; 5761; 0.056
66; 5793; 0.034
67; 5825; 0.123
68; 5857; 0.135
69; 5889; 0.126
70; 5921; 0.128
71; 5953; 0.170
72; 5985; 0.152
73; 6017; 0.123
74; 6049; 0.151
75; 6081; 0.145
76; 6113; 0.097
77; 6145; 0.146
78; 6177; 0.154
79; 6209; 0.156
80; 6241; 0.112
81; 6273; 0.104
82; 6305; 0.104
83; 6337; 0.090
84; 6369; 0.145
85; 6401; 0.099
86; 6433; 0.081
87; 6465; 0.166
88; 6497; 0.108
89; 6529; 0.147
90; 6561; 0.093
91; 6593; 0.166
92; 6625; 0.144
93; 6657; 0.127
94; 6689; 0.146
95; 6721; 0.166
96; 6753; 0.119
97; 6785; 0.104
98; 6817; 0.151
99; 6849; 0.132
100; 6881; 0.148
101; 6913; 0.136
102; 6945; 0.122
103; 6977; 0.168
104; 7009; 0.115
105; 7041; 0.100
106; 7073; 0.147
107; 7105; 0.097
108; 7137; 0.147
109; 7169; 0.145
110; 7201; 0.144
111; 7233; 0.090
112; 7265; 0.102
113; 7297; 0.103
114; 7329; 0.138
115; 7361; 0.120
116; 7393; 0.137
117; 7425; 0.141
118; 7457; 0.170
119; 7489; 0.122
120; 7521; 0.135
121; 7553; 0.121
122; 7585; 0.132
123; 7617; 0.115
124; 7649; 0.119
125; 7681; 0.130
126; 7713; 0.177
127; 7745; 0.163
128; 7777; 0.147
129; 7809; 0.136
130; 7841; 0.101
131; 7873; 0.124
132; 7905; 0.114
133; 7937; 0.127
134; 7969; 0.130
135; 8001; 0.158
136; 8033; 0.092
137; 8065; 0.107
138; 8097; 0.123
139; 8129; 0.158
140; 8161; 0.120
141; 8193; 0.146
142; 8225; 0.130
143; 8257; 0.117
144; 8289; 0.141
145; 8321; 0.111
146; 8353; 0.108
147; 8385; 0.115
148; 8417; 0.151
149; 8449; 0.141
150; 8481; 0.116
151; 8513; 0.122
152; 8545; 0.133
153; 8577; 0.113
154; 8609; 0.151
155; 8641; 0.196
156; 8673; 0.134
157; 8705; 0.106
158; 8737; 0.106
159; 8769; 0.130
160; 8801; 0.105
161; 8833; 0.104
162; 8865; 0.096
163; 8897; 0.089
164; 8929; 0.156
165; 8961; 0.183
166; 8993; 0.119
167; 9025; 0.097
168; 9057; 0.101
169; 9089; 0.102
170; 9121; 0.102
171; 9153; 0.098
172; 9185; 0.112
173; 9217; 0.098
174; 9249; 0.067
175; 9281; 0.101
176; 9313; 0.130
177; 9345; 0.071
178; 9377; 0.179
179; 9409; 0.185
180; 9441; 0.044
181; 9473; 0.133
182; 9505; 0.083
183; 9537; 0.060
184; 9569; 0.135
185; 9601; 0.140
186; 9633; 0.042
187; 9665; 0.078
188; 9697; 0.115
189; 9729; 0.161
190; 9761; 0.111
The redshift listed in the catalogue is 0.127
